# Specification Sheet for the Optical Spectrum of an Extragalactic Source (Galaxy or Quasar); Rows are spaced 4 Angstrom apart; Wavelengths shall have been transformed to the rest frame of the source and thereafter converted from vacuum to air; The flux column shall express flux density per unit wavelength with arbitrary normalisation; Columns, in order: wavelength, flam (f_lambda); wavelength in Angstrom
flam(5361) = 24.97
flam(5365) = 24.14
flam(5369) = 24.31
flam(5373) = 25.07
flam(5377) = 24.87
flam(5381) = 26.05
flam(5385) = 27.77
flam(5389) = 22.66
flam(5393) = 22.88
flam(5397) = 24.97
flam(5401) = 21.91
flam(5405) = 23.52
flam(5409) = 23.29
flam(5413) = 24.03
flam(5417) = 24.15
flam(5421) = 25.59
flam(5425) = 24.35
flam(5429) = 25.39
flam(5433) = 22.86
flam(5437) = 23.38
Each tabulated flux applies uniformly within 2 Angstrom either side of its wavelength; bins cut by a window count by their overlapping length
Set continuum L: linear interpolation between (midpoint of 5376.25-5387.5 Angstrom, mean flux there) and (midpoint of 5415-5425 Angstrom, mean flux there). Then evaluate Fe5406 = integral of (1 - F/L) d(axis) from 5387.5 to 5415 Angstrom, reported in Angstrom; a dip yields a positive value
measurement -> 2.3 Angstrom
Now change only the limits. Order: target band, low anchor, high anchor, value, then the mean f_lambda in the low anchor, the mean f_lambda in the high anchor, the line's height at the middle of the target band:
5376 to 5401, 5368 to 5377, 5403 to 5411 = -0.5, 24.8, 23.4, 24.1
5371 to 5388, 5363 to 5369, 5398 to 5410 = -1.4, 24.2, 23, 23.8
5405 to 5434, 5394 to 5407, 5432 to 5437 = -1.3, 23.4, 23.1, 23.2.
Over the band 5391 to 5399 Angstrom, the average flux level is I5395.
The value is 23.9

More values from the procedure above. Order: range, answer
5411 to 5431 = 24.7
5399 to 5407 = 22.7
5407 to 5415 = 23.7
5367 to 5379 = 24.8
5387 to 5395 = 22.8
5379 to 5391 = 25.5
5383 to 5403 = 24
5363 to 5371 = 24.2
